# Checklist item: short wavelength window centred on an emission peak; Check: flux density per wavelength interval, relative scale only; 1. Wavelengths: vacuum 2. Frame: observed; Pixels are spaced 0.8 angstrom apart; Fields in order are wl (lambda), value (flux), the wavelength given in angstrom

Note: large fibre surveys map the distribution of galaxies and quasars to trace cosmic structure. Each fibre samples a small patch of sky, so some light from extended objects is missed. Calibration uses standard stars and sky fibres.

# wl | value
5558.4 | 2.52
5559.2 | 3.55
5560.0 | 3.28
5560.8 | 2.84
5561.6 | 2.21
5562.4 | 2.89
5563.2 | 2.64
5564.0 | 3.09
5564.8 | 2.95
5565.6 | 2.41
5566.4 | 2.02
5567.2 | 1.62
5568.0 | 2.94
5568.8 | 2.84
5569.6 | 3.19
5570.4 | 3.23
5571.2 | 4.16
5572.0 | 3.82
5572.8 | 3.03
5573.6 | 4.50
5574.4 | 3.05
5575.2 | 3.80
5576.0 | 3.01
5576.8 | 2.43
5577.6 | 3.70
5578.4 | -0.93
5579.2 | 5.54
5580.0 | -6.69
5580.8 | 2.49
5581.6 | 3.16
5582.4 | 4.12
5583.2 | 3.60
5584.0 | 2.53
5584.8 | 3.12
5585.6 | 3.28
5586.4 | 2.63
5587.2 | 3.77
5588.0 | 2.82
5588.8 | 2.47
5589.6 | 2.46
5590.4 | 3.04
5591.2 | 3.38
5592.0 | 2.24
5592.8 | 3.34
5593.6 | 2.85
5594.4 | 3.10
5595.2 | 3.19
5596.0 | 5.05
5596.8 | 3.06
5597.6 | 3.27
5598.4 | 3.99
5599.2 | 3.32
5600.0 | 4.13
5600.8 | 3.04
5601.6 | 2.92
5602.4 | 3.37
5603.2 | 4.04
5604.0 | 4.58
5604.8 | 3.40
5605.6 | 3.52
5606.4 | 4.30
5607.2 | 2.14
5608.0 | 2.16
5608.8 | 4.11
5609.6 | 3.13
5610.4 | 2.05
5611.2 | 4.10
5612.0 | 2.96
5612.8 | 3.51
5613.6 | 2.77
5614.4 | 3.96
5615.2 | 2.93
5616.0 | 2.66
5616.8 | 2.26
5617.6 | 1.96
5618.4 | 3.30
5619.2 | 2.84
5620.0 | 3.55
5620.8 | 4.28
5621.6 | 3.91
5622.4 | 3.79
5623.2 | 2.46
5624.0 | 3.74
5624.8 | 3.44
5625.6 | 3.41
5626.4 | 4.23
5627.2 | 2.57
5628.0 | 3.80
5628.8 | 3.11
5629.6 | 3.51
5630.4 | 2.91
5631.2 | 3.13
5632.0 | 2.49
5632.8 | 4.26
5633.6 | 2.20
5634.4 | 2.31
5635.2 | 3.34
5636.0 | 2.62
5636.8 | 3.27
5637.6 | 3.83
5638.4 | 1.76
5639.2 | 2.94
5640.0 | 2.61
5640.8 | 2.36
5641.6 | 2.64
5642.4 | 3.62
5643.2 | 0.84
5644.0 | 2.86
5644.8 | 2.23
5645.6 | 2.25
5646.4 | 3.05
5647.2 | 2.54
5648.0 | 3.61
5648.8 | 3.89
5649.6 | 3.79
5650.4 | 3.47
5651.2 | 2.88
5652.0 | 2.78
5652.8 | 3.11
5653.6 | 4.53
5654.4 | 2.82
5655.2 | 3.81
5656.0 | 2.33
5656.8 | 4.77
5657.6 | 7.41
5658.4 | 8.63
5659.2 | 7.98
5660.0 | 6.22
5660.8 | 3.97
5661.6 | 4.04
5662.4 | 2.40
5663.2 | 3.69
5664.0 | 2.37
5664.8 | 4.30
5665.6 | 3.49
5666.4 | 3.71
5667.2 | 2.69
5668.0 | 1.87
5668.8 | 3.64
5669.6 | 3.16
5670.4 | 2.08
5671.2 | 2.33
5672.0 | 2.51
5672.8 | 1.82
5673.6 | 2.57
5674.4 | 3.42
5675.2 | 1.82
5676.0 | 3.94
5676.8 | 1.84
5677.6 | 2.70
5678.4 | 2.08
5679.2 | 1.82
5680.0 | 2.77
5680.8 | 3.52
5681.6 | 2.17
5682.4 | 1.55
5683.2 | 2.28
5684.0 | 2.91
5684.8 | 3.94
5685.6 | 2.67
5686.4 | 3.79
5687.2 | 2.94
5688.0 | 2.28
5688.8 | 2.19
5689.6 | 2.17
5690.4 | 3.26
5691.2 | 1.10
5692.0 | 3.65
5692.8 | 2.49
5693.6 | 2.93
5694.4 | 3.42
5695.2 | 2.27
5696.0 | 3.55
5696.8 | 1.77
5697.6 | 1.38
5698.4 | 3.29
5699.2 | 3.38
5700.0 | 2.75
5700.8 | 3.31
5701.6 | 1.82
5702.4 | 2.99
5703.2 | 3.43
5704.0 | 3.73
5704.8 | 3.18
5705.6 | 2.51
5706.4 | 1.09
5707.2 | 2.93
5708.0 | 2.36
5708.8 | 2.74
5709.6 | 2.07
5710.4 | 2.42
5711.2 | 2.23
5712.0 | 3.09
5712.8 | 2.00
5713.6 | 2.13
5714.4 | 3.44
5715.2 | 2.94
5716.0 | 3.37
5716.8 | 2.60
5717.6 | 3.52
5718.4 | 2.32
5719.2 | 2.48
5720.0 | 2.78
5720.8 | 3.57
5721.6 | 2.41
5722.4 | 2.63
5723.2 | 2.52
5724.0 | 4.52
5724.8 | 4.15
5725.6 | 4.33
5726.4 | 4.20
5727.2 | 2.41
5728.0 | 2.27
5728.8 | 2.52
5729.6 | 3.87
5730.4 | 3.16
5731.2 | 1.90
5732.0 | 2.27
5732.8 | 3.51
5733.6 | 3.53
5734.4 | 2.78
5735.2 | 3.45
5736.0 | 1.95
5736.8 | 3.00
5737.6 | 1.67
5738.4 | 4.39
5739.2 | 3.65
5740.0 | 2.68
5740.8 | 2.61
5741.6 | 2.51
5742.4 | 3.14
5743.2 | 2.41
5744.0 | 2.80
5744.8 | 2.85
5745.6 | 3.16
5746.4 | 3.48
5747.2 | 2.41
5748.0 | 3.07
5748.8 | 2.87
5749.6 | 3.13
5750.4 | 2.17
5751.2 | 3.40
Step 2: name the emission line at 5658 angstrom [O III]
